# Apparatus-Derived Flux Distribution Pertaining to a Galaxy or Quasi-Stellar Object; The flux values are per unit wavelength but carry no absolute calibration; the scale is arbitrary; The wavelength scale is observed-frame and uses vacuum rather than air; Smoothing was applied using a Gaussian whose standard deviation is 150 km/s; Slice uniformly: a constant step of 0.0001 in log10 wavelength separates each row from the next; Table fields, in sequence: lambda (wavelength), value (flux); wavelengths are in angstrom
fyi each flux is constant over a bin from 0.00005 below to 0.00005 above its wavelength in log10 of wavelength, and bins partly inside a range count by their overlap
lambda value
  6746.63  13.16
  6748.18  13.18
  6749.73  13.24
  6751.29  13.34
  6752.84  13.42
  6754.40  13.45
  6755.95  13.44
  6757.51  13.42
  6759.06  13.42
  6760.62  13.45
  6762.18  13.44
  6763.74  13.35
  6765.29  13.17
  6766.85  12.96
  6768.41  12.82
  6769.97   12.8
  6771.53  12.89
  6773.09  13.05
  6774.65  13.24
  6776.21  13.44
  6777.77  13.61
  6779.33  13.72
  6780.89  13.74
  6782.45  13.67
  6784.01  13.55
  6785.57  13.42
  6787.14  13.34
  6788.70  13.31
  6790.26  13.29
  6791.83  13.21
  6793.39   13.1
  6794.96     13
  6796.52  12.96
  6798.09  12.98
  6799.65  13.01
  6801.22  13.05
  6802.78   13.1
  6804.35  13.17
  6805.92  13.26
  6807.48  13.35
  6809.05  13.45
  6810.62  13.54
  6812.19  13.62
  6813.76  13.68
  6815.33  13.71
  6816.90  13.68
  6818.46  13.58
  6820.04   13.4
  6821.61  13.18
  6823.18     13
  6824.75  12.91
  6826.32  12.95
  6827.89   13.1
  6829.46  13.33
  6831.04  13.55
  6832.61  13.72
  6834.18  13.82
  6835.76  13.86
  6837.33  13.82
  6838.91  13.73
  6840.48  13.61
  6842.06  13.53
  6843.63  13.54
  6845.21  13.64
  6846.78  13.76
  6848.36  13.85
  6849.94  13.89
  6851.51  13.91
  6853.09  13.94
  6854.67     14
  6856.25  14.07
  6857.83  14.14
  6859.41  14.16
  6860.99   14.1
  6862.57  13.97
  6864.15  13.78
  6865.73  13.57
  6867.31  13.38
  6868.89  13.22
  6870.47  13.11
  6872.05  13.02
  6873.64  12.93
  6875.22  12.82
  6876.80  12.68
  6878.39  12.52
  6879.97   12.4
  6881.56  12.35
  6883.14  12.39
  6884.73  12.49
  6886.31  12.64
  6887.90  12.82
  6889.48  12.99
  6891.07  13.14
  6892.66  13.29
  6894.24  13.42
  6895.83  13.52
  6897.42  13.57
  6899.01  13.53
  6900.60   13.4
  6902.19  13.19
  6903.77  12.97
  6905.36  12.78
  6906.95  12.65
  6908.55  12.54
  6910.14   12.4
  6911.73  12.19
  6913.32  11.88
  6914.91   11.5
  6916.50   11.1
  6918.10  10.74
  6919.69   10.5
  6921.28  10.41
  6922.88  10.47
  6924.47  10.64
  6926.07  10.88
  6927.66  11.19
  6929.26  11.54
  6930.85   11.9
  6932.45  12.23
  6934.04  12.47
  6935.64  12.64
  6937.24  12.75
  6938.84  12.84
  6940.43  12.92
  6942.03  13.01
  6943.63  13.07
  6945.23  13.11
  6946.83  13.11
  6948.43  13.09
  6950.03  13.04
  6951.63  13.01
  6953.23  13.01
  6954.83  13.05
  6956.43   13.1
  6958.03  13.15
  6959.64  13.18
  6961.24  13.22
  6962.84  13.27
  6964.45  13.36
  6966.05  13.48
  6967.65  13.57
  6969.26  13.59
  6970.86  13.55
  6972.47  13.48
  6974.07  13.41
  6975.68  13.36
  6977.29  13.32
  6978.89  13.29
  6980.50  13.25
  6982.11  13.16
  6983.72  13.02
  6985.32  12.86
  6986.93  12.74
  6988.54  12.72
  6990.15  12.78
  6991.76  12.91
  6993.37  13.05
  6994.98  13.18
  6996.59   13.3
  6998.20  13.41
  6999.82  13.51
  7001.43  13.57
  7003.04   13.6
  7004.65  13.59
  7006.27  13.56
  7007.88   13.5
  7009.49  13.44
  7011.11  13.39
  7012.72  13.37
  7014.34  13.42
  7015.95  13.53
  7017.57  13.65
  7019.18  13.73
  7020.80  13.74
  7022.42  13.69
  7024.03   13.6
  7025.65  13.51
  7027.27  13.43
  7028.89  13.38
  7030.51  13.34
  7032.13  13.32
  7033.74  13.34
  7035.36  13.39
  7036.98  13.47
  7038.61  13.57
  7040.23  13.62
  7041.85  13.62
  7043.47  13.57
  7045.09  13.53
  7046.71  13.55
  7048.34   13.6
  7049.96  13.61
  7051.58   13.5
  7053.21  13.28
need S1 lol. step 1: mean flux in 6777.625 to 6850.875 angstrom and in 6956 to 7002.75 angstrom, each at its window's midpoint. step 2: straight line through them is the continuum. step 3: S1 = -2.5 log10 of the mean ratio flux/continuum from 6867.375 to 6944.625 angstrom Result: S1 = 0.08 mag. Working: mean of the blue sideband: 13.4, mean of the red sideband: 13.2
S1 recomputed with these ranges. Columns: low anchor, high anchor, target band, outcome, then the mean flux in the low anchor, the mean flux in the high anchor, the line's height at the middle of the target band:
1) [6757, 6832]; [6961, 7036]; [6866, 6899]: 0.030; 13.3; 13.4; 13.3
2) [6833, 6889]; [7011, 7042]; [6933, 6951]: 0.045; 13.4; 13.5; 13.5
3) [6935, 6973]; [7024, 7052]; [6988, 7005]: 0.007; 13.1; 13.5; 13.3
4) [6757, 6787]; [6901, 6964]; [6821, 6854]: -0.052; 13.3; 12.3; 12.9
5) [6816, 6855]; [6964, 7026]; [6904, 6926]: 0.168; 13.6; 13.4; 13.5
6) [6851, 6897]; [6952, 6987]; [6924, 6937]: 0.131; 13.3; 13.3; 13.3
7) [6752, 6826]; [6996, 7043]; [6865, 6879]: 0.028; 13.3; 13.5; 13.4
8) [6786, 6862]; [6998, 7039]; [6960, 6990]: 0.020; 13.5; 13.5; 13.5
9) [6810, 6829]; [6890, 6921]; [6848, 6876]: -0.058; 13.4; 12.5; 12.9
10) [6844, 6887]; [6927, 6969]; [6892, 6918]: 0.037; 13.4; 12.9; 13.1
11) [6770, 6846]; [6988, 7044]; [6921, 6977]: 0.058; 13.4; 13.4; 13.4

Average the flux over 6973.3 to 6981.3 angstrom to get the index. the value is 13.3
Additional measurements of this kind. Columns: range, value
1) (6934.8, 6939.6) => 12.7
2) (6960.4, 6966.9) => 13.3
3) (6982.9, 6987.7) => 12.9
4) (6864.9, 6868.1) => 13.5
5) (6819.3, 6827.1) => 13.1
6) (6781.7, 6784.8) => 13.6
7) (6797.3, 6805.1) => 13.1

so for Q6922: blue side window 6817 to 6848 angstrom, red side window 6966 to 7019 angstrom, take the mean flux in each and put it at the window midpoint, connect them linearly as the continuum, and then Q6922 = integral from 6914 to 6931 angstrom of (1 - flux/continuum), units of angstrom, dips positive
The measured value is 3.1 angstrom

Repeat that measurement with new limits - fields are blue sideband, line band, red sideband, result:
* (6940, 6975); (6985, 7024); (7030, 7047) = 0.07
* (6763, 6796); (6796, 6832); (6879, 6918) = -0.53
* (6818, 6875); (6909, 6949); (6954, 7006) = 4.28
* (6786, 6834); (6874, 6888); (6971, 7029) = 0.78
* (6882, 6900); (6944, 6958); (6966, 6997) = 0.09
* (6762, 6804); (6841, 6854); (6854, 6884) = -0.47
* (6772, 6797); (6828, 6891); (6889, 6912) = -1.16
